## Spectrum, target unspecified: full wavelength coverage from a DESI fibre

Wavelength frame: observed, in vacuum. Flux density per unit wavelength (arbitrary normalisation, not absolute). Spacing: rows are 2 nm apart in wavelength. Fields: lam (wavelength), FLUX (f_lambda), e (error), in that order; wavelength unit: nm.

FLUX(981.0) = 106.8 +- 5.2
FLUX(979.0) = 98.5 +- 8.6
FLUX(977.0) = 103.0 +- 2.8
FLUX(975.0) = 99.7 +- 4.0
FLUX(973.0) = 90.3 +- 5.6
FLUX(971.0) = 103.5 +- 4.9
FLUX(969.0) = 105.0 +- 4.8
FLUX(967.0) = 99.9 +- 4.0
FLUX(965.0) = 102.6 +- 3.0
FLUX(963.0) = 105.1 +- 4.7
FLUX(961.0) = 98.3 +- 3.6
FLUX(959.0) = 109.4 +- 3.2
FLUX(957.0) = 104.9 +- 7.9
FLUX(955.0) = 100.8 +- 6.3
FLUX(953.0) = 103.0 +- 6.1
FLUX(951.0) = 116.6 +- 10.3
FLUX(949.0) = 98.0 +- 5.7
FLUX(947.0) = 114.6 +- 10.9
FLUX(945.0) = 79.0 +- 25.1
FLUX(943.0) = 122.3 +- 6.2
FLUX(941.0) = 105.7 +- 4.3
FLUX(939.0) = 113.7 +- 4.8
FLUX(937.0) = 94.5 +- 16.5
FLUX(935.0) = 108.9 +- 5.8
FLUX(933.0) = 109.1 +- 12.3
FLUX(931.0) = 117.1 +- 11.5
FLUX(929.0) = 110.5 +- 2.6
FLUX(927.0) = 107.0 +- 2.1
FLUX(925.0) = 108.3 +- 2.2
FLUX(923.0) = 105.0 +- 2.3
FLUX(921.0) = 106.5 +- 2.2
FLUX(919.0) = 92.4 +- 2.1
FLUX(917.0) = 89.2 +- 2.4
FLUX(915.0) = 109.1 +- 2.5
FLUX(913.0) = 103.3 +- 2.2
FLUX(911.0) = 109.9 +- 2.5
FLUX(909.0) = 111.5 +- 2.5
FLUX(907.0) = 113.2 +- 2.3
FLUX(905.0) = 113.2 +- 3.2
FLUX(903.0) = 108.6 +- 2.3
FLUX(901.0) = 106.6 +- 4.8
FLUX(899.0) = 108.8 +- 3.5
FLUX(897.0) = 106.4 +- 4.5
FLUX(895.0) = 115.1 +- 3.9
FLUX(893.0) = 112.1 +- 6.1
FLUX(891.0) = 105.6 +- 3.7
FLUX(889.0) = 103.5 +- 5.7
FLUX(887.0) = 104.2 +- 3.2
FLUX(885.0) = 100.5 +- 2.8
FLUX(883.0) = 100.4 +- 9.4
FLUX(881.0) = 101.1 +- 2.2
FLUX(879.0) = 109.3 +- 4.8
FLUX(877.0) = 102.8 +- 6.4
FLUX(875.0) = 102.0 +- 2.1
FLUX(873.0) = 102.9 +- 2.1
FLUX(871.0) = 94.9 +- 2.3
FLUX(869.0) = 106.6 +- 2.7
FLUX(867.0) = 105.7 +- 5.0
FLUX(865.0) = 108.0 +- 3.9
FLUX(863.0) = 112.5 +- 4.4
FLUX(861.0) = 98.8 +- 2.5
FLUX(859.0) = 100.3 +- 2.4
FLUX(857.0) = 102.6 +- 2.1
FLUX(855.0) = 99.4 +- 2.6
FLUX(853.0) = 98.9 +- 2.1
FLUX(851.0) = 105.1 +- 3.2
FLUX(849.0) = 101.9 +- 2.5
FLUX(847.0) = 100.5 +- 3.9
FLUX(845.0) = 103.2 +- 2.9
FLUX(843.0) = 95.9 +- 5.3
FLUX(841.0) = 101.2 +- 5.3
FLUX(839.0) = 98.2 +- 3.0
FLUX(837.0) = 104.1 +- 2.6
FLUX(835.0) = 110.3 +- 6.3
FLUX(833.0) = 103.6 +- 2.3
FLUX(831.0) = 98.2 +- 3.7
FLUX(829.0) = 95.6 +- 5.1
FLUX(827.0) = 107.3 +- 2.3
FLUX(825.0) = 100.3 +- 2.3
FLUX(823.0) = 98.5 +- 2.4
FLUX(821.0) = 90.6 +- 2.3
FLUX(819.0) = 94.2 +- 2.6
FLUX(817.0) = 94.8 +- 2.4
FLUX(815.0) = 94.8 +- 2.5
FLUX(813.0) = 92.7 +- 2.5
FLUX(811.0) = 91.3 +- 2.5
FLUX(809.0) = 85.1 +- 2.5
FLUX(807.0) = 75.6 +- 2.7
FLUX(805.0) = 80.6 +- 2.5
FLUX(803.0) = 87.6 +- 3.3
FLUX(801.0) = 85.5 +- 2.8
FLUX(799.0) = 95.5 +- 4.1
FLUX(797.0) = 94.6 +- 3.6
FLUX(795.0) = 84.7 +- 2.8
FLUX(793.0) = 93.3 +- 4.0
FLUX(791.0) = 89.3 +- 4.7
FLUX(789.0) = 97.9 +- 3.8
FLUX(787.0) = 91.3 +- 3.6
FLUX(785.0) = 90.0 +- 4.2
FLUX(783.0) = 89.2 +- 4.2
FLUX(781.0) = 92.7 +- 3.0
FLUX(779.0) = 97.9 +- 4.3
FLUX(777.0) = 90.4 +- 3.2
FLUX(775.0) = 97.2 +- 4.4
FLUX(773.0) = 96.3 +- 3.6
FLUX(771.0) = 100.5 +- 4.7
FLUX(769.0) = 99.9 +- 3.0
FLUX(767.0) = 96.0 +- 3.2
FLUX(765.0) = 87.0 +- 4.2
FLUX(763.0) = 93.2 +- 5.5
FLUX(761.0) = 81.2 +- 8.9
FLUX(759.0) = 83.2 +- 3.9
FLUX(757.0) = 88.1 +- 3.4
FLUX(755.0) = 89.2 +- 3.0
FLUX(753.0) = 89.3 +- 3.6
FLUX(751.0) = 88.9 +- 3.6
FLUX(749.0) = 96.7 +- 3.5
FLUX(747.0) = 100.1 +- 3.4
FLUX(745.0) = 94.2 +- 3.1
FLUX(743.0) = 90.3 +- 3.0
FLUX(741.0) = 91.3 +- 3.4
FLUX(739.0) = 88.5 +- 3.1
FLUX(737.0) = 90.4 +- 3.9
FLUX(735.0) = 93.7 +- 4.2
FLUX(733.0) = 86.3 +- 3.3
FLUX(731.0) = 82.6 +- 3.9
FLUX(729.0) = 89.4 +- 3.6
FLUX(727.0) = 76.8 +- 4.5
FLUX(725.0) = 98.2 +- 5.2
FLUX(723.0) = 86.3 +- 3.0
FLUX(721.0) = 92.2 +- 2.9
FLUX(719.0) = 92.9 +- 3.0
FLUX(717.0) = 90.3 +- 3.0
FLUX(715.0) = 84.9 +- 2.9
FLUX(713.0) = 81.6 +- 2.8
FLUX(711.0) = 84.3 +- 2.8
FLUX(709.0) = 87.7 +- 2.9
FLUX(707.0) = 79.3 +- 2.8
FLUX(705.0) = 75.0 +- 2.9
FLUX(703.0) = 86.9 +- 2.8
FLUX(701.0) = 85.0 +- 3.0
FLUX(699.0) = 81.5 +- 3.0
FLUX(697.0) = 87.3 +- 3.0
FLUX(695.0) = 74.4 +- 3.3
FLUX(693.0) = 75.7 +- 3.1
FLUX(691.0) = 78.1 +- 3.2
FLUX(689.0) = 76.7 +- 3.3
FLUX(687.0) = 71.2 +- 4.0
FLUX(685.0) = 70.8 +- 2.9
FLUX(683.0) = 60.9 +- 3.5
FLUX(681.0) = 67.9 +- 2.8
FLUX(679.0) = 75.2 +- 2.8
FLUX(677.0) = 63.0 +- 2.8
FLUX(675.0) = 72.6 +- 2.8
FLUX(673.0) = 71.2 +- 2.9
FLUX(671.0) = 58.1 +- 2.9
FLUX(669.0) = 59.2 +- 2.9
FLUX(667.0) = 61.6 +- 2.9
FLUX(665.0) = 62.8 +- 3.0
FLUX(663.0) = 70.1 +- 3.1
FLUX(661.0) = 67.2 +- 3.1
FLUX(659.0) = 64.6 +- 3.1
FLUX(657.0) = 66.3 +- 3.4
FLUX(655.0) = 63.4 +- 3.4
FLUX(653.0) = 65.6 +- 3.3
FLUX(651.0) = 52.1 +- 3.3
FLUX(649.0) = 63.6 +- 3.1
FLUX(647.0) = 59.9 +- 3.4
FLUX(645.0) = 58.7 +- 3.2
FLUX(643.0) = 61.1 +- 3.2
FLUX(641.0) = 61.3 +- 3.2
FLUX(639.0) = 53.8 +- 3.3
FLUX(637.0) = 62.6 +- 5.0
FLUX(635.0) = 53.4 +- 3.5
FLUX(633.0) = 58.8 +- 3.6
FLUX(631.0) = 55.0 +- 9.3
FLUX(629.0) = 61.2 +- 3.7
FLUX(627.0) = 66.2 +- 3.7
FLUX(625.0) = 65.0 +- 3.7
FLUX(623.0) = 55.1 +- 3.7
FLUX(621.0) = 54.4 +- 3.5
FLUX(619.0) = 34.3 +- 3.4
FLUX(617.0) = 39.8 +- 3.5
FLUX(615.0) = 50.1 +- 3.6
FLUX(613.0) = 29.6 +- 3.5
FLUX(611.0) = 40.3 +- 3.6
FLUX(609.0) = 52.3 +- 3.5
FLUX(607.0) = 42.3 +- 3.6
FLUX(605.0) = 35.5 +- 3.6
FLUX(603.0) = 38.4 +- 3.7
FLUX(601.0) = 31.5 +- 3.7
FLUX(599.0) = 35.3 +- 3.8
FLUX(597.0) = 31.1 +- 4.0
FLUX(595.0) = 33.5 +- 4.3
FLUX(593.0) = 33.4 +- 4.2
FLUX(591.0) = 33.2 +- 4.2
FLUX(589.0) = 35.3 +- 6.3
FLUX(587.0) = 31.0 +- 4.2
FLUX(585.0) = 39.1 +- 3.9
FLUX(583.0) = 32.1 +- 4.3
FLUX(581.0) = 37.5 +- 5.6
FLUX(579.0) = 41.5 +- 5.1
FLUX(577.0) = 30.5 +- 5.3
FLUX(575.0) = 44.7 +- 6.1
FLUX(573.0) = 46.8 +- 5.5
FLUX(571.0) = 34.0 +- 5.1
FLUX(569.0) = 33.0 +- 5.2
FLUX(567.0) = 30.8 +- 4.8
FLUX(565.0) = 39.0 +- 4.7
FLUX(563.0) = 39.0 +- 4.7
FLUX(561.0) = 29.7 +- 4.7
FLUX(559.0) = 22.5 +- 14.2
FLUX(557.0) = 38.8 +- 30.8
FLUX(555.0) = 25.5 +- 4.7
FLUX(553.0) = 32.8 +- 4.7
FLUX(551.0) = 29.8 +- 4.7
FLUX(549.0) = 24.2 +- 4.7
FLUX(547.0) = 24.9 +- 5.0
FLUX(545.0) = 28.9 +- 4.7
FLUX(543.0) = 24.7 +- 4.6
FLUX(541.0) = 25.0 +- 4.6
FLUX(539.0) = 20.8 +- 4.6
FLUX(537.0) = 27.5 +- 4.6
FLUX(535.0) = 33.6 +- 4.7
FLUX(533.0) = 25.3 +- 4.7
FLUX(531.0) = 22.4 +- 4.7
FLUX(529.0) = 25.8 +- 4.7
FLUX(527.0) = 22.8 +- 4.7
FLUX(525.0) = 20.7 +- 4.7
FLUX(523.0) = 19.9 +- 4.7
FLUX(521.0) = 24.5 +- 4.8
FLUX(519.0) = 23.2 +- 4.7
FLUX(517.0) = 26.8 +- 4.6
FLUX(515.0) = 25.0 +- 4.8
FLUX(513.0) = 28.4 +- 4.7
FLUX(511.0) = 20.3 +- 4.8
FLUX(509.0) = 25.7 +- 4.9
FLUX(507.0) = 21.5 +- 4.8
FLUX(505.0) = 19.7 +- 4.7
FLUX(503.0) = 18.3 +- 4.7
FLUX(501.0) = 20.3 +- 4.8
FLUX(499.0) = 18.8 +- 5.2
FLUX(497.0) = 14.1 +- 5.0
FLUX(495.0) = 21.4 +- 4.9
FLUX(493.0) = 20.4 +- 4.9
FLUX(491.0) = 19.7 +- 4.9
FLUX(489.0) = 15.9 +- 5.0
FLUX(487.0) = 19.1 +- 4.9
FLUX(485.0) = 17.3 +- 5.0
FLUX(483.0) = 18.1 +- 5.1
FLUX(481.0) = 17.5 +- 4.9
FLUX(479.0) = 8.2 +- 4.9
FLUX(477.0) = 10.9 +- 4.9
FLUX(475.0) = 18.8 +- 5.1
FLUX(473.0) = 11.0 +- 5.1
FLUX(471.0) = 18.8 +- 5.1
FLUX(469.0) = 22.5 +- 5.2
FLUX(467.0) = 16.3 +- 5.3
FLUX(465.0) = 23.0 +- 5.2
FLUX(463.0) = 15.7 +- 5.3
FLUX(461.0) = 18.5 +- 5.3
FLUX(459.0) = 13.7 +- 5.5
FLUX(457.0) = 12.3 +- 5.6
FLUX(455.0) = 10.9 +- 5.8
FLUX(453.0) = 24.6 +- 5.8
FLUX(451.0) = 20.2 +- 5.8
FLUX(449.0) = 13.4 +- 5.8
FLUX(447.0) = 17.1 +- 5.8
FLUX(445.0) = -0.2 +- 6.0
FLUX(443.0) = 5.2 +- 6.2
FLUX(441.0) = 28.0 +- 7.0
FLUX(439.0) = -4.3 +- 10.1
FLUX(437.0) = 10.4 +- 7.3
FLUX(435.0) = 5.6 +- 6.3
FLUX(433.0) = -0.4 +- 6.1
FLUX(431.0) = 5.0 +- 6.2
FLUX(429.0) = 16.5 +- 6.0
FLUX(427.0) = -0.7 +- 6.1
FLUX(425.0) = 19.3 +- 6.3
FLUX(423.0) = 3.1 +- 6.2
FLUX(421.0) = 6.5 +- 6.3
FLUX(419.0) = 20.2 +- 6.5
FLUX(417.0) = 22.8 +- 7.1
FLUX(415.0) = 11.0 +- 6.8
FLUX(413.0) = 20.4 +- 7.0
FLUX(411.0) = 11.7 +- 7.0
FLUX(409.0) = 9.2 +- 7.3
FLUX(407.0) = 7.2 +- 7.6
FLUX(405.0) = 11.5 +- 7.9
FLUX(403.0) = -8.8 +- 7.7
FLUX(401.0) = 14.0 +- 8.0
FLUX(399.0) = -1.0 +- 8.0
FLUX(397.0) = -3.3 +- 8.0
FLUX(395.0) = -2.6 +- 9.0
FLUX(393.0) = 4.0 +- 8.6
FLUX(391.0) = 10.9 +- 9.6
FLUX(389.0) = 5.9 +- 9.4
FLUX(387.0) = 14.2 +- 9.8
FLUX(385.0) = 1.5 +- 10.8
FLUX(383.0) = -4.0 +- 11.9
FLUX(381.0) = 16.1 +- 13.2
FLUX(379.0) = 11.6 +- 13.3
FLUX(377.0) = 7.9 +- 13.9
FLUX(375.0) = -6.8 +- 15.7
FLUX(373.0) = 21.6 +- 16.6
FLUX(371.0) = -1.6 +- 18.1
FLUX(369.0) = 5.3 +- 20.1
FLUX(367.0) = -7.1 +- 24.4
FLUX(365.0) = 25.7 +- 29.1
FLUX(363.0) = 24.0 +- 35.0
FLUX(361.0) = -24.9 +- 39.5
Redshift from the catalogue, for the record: 0.56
